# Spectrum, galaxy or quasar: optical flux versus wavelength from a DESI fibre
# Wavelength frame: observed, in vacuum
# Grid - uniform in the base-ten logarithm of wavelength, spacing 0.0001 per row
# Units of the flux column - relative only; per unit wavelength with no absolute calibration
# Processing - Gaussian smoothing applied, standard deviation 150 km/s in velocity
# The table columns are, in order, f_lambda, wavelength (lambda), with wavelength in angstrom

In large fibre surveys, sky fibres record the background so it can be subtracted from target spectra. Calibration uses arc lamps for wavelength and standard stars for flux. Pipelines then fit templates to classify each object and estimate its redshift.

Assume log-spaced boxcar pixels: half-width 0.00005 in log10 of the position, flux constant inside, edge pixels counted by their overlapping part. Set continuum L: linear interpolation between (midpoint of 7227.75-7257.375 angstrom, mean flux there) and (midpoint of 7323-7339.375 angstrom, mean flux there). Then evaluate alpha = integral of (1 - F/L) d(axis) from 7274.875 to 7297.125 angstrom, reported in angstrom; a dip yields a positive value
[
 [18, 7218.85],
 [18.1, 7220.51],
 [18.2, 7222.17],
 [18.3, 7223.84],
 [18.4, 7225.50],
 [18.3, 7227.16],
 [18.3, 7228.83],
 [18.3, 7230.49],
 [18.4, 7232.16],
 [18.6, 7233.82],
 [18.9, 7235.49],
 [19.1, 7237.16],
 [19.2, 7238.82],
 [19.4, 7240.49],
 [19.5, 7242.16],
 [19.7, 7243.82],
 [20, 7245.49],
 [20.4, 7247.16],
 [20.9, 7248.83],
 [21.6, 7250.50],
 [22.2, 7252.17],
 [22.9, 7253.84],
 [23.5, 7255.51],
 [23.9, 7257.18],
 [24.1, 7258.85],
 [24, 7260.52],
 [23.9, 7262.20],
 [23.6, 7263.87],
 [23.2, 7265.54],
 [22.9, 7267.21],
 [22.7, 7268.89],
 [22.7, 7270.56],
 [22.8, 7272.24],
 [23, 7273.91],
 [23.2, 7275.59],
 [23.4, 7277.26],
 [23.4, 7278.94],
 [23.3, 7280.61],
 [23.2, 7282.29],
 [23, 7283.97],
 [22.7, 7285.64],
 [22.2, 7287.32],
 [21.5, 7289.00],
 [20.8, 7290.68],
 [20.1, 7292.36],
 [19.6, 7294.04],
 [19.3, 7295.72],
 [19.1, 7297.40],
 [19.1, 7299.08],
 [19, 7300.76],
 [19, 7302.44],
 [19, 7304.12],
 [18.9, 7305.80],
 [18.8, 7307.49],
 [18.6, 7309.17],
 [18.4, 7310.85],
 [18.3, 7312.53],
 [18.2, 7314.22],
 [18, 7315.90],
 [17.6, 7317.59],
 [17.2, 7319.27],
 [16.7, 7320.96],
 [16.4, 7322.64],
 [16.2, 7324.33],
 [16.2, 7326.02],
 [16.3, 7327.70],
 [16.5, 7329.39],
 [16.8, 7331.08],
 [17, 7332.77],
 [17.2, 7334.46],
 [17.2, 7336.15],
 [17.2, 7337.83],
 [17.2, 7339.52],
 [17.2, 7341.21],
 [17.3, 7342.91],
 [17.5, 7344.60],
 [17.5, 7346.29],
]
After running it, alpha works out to -4.1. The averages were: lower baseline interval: 20.2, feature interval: 21.9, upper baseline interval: 16.7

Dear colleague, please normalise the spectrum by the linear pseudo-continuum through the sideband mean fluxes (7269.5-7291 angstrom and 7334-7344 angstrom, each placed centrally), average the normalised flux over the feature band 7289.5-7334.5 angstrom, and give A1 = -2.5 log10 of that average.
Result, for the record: 0.09 mag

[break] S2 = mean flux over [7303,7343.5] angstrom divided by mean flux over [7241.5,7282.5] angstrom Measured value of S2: 0.77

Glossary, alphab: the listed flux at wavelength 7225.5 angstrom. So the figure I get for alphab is 18.4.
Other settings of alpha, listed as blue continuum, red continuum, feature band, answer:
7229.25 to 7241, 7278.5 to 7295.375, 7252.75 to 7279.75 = -3.51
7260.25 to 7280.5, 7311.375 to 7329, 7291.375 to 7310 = 0.33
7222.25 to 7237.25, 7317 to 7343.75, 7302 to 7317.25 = -1.18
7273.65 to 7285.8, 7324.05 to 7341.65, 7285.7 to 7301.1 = 0.95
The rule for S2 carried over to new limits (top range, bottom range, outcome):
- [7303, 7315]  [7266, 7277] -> 0.81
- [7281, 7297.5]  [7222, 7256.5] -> 1.08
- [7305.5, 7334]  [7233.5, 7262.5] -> 0.82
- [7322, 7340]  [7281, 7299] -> 0.79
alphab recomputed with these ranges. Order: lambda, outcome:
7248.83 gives 20.9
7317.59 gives 17.6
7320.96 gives 16.7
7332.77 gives 17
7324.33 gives 16.2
